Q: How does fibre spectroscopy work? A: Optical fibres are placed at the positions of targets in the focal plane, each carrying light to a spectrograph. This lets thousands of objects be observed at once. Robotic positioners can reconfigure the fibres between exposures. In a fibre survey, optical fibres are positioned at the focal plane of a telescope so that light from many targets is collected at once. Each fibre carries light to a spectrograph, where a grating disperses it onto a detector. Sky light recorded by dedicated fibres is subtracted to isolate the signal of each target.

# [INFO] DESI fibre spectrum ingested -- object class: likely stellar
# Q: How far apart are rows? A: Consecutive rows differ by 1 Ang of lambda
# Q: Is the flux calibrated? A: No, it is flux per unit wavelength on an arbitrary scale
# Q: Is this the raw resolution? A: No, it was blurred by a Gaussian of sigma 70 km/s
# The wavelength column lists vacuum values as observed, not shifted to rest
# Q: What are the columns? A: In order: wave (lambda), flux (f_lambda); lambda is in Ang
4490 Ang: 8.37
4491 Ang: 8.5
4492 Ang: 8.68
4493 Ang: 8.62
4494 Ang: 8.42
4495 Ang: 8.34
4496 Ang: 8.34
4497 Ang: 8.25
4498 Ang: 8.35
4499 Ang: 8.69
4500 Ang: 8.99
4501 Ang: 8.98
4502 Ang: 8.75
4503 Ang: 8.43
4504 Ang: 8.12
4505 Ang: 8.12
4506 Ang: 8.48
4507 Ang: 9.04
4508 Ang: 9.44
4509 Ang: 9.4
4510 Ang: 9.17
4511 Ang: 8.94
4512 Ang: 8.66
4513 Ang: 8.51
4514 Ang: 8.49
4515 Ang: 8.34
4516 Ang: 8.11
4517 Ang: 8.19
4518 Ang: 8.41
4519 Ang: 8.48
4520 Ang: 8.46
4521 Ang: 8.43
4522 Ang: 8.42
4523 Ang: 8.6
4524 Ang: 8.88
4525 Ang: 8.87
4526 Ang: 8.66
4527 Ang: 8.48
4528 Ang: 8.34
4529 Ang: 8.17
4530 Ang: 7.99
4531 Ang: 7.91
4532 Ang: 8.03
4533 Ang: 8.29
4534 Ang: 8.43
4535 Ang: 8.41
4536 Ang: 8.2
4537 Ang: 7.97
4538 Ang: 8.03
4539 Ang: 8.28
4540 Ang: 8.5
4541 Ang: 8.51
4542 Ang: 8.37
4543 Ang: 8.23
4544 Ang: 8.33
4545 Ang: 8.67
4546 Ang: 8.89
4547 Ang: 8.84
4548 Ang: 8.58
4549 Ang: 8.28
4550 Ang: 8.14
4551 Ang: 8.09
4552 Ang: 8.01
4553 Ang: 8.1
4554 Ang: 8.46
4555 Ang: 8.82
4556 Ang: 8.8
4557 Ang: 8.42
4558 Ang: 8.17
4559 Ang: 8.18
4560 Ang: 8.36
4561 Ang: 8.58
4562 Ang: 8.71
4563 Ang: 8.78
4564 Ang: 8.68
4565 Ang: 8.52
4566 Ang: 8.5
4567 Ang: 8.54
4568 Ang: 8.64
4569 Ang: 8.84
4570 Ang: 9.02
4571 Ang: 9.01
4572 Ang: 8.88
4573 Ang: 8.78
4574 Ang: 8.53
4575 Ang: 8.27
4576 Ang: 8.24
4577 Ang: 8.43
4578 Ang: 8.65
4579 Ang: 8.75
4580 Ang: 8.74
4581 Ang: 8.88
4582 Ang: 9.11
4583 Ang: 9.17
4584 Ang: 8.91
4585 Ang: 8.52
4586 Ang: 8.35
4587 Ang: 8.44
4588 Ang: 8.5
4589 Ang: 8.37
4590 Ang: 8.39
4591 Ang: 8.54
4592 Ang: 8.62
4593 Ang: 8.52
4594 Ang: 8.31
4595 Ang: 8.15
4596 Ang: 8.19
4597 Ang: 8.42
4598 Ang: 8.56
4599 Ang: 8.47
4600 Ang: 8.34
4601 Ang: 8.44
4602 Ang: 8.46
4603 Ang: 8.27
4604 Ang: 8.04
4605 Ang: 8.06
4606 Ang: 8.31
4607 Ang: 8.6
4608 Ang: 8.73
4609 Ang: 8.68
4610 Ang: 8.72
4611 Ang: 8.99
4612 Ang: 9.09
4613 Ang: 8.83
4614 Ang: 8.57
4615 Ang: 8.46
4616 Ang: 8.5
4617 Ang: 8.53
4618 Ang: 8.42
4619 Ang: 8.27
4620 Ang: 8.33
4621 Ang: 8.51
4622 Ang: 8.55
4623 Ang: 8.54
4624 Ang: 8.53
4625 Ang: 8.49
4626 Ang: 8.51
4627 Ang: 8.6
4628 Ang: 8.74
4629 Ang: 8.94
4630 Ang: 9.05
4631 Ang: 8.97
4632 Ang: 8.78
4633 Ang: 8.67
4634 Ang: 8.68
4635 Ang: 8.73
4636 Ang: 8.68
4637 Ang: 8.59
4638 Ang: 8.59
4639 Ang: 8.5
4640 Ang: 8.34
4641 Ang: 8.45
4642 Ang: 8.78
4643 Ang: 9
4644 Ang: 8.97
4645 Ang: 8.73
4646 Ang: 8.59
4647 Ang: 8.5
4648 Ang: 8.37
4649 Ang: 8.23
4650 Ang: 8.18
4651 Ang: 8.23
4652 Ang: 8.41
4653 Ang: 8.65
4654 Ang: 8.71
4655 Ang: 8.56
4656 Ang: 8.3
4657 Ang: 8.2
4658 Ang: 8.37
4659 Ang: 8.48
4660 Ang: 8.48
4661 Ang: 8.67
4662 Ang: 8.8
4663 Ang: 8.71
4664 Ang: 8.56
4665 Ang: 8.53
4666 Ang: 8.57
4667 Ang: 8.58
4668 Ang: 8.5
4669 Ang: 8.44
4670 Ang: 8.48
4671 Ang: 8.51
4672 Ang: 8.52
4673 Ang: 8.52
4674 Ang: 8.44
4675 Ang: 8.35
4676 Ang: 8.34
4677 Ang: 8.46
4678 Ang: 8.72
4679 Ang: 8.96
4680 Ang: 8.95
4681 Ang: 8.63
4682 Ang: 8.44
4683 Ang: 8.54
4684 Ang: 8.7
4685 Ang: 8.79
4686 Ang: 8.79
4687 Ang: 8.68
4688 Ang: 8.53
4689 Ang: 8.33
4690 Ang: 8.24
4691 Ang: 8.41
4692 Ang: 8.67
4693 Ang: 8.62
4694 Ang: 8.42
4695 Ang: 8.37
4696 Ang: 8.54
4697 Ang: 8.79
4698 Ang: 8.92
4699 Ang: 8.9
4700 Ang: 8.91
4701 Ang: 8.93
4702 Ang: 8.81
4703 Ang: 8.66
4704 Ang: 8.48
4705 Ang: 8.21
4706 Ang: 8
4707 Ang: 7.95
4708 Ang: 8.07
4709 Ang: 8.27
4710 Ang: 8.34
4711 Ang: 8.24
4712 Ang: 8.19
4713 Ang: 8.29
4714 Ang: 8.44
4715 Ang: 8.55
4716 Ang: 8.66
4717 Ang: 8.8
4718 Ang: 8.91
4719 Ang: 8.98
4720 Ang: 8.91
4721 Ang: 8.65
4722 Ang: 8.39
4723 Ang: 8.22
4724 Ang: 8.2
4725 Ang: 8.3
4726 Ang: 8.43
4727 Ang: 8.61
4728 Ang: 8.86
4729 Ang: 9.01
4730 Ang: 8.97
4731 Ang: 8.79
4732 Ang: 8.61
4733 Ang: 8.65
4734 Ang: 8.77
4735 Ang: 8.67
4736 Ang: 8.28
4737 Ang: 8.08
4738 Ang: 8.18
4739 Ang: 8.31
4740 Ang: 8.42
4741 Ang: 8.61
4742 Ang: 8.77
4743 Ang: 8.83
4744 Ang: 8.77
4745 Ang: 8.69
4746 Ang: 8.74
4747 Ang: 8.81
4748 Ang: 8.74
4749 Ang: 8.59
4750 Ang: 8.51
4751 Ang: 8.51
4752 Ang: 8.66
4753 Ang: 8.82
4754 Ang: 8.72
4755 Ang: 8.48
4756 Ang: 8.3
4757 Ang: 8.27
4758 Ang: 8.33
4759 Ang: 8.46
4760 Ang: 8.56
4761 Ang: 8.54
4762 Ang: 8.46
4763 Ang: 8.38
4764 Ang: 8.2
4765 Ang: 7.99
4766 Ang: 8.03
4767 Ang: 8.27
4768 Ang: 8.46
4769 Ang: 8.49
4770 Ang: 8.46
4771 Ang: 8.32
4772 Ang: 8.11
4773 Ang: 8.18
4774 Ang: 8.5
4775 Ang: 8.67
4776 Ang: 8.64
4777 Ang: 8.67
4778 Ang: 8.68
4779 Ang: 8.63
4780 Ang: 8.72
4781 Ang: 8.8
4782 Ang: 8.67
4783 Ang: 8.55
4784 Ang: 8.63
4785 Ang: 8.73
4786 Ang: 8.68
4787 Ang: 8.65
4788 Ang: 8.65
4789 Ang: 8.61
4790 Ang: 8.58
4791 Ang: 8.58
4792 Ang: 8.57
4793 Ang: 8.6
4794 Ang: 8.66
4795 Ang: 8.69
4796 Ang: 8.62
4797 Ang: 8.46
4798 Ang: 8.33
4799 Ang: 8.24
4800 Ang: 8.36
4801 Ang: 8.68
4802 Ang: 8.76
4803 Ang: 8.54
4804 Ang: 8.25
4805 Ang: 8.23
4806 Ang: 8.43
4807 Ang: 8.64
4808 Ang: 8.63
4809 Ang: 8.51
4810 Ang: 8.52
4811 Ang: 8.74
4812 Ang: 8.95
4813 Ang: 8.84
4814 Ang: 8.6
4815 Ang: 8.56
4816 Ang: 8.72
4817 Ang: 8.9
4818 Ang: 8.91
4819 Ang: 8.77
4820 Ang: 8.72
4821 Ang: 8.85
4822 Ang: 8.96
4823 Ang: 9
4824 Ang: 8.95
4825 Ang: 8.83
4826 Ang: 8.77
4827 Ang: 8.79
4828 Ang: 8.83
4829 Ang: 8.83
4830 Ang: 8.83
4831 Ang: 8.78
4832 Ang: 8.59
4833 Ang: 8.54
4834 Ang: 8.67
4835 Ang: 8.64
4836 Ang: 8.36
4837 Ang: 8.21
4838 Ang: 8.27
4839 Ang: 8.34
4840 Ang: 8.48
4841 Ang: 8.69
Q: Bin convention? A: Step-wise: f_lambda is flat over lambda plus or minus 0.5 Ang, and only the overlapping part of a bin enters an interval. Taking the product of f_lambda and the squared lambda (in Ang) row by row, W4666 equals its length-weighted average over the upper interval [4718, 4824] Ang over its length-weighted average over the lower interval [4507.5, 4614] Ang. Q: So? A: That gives 1.10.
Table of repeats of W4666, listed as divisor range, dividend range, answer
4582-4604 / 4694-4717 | 1.05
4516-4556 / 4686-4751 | 1.10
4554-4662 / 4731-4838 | 1.08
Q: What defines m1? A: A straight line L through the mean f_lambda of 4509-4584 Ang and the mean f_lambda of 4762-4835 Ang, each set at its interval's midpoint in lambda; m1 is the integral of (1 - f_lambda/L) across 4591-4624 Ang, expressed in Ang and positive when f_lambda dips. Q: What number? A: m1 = 0.18 Ang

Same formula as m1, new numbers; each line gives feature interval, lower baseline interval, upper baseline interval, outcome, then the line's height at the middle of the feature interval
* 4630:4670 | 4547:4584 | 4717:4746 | 0.1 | 8.6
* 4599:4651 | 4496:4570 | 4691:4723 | -0.3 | 8.52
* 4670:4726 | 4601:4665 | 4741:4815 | 0.2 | 8.56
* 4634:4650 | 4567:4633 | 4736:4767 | -0.1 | 8.56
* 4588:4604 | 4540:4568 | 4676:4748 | 0.2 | 8.5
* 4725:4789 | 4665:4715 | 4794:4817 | 0.0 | 8.55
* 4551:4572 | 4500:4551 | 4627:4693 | -0.1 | 8.51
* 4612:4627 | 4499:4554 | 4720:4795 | 0.0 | 8.5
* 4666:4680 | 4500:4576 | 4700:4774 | -0.1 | 8.5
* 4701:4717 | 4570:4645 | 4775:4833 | 0.5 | 8.63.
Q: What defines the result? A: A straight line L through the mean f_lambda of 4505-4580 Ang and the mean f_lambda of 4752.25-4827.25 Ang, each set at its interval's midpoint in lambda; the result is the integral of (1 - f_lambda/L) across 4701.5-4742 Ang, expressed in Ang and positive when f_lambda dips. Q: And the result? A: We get 0.27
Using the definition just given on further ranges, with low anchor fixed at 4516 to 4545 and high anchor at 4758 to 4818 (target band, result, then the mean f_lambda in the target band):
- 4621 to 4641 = -0.5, 8.65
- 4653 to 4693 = -0.5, 8.55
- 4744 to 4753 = -0.2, 8.67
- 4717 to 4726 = -0.1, 8.58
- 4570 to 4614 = -0.9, 8.57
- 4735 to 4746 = 0.0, 8.51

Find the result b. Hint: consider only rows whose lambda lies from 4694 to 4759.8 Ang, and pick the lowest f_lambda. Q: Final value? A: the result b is 7.95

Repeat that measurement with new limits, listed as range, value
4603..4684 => 8.04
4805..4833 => 8.23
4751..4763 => 8.27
